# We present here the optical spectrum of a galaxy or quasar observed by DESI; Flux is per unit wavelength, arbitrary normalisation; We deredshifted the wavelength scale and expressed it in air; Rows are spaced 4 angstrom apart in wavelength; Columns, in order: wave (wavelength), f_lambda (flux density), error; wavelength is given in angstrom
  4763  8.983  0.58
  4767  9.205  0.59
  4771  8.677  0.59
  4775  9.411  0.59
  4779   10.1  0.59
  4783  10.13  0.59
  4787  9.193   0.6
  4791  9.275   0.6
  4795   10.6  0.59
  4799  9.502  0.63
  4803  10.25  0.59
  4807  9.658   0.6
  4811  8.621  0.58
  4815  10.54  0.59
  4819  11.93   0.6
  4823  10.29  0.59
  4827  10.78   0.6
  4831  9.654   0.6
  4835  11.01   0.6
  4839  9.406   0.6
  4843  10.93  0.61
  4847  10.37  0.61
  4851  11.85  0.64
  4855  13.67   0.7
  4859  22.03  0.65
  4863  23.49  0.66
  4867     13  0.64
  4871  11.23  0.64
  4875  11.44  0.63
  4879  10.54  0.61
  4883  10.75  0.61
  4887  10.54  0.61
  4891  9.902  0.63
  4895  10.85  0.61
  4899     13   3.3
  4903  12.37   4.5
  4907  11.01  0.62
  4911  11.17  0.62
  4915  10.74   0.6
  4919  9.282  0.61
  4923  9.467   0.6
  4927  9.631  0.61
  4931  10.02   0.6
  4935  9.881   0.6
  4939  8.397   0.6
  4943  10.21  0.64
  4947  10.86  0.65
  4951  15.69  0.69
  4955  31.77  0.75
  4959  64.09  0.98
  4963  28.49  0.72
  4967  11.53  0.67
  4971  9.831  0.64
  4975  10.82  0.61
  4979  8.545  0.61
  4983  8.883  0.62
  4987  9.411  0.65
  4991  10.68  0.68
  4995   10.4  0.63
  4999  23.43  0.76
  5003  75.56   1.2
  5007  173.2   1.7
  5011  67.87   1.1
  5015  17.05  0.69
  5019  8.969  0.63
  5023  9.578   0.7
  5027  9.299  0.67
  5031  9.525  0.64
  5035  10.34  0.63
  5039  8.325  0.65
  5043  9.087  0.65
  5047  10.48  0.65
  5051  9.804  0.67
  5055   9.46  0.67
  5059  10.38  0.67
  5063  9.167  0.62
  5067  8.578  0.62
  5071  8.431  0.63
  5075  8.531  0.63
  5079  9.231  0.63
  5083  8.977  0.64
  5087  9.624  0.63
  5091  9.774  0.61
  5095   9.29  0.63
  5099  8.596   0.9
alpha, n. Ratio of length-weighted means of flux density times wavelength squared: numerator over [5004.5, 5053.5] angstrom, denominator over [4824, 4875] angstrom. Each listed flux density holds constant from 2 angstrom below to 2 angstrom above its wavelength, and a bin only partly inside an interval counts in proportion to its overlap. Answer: 2.38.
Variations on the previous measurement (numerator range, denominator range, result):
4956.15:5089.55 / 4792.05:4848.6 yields 2.23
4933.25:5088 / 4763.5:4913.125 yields 1.92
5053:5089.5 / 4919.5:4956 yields 0.79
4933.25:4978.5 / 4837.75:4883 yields 1.47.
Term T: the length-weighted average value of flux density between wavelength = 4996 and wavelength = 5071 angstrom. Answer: 26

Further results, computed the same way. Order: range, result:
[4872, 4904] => 11.1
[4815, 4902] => 12.2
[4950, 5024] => 31.9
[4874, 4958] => 12.4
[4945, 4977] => 22.9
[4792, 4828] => 10.2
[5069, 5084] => 8.78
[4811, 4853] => 10.6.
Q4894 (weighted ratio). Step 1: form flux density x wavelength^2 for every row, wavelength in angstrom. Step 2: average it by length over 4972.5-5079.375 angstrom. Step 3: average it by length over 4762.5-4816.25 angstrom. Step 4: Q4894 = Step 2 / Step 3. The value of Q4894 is 2.41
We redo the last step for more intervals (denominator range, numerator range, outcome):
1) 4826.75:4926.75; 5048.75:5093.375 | 0.84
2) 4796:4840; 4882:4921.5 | 1.11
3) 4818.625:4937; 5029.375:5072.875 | 0.87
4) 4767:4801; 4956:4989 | 2.17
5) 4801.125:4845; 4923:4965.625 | 1.98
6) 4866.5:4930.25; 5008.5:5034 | 2.22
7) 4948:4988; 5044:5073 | 0.49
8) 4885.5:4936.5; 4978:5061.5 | 2.40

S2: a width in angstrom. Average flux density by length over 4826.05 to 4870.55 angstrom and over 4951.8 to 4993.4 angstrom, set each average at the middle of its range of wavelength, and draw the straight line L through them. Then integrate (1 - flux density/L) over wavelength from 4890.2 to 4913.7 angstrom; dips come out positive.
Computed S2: 6.5 angstrom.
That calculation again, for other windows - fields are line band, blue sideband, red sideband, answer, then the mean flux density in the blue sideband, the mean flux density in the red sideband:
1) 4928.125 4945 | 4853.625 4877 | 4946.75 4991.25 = 7.85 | 15.9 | 19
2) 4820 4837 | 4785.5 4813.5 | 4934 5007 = 2.18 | 9.61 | 24.3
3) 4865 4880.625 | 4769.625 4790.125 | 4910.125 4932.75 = -2.78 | 9.51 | 10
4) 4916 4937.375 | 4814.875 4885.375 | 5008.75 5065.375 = 5.97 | 12.4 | 14.9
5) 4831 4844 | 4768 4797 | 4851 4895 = 1.80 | 9.61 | 13.4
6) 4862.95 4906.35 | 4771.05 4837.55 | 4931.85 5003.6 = 6.90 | 10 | 18.7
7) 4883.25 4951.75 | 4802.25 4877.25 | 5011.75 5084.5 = 5.55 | 12.1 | 10.7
